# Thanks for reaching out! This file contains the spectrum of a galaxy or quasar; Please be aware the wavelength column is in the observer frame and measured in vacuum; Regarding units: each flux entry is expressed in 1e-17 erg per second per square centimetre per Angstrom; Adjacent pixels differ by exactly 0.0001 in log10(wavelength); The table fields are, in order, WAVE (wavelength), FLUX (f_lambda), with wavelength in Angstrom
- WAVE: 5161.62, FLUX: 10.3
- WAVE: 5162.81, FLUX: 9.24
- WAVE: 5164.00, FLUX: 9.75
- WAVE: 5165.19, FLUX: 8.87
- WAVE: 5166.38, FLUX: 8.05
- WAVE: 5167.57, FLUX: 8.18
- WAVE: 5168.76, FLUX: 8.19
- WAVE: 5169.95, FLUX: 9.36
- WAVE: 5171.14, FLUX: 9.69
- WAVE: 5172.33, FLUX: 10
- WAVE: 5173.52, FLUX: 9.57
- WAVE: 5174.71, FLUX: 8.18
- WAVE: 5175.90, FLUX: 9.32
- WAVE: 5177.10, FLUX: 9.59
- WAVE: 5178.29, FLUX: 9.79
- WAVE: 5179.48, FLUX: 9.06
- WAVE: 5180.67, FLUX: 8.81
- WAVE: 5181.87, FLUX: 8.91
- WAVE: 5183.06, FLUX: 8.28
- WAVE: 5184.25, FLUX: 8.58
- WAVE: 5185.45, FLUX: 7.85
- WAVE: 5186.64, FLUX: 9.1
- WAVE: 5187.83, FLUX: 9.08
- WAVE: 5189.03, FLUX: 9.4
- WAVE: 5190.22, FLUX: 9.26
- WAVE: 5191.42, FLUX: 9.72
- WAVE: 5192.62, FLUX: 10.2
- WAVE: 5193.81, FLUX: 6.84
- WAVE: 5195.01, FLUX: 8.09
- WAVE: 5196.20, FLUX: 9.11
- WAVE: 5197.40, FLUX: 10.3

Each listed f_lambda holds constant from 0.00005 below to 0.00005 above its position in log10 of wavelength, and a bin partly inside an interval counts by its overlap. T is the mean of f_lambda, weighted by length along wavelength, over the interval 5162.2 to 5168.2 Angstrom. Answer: 8.81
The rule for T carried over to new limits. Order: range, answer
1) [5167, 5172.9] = 9.09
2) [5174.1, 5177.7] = 9.03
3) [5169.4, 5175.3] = 9.37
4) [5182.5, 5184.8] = 8.44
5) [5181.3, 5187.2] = 8.55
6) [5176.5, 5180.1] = 9.48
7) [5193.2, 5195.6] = 7.49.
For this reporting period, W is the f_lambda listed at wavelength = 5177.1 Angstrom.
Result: 9.59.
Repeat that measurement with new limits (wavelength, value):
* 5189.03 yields 9.4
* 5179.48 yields 9.06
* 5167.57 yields 8.18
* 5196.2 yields 9.11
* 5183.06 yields 8.28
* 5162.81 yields 9.24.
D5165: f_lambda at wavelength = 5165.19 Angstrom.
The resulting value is 8.87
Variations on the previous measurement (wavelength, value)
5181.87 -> 8.91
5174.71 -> 8.18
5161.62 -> 10.3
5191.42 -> 9.72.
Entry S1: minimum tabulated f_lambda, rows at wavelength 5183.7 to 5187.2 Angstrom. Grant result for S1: 7.85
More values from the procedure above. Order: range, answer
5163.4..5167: 8.05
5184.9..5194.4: 6.84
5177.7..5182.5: 8.81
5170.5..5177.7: 8.18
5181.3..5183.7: 8.28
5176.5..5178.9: 9.59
